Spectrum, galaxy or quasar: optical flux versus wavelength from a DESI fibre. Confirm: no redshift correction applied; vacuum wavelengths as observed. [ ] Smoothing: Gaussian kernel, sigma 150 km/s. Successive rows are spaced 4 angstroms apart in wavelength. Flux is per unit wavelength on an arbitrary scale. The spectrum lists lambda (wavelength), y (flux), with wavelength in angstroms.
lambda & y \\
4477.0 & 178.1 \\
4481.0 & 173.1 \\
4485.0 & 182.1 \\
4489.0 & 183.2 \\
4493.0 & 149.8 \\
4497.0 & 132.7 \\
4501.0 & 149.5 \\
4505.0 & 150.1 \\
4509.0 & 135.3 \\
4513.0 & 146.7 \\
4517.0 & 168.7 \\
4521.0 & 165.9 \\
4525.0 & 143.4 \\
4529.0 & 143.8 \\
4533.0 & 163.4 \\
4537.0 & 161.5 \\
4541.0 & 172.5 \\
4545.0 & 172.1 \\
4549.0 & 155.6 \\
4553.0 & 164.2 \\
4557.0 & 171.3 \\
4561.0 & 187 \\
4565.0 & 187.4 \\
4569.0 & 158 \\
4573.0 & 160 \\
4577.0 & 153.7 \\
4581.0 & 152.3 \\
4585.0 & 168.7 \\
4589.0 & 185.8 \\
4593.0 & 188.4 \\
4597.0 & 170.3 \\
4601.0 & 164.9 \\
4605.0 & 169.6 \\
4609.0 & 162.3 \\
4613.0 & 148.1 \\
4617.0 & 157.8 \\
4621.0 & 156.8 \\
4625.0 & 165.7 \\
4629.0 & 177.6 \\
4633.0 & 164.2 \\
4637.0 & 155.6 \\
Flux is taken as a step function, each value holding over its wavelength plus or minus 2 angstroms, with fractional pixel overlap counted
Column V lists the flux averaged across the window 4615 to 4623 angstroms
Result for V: 157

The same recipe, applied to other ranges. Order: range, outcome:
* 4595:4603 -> 168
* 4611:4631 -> 161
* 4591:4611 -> 171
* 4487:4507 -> 153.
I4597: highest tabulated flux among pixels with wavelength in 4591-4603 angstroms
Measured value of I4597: 188.4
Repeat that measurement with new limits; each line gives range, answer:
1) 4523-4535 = 163.4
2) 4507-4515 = 146.7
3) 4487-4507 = 183.2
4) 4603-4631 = 177.6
